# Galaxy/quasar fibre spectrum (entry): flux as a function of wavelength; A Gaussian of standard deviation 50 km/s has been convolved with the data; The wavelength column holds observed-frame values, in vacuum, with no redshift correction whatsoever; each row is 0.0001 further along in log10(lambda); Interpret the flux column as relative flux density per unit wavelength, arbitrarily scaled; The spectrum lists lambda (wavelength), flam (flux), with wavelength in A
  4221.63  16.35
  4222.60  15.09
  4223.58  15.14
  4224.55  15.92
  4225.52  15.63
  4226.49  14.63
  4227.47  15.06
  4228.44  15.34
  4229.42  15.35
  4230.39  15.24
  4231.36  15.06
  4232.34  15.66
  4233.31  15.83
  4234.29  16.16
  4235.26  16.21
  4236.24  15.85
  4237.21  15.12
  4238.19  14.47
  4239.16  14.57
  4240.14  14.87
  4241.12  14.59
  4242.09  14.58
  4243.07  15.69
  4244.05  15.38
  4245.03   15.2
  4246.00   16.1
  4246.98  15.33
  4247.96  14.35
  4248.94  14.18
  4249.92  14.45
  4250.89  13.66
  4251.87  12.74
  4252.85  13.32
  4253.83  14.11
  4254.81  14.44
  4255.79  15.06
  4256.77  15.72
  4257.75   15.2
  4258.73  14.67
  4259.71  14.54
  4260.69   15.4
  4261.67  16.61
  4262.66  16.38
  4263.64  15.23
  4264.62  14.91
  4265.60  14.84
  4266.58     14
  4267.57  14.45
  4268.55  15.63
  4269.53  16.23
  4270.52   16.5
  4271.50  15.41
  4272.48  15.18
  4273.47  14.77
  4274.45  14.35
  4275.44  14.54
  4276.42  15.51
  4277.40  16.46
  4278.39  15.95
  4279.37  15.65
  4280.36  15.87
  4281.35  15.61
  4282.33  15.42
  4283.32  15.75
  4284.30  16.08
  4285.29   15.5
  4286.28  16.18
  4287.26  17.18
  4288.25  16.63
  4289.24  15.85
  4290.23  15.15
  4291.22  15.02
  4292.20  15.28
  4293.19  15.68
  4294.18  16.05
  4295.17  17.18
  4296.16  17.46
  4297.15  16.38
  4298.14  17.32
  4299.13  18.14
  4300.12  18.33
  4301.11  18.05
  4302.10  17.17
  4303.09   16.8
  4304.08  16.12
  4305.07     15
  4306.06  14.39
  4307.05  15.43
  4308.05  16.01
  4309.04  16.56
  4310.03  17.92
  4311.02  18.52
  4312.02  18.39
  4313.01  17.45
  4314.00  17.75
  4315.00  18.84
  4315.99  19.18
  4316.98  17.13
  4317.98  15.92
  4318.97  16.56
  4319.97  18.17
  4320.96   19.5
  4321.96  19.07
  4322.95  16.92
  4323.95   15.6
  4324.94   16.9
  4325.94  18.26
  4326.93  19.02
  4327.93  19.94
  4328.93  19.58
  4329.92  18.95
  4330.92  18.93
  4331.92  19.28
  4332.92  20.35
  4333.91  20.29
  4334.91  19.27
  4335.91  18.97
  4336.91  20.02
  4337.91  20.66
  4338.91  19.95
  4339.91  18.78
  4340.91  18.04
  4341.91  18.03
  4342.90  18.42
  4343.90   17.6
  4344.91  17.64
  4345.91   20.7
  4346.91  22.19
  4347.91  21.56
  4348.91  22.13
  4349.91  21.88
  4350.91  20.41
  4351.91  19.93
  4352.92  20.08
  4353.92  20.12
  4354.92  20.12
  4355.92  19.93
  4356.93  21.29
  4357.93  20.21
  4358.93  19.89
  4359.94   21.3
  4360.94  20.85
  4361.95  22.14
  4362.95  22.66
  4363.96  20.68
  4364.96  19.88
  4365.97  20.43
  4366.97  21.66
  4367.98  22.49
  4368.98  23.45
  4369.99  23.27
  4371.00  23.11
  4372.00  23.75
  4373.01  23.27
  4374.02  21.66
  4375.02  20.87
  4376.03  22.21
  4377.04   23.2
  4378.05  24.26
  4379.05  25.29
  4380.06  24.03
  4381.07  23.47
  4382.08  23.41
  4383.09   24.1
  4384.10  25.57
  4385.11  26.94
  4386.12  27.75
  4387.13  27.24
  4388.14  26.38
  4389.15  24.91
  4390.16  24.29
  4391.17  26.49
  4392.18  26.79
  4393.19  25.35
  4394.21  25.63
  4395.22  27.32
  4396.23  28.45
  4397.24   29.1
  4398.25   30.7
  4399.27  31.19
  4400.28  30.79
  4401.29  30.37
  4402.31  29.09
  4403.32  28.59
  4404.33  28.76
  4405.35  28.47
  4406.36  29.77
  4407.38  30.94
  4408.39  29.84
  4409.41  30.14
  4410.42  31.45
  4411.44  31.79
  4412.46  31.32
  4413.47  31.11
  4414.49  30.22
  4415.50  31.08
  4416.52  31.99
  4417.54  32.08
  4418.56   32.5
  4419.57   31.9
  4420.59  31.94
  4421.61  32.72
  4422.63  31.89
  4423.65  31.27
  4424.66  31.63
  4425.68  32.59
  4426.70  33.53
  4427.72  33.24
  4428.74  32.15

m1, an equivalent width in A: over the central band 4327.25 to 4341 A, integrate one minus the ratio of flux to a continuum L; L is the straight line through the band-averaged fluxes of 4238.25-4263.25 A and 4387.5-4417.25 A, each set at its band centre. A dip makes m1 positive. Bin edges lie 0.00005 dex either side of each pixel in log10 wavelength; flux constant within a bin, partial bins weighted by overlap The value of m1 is 1.89 A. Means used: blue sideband 14.8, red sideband 29.1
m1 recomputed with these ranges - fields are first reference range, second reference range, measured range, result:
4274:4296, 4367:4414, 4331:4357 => 2.4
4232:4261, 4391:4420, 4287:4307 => 3.3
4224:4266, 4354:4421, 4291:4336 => 6.1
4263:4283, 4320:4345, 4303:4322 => 0.5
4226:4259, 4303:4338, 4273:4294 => 1.1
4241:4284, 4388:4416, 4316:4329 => 2.0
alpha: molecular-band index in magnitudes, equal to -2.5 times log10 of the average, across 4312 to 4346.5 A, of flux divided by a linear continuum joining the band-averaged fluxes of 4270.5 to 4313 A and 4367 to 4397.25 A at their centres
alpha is 0.06 mag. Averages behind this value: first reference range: 16.2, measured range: 18.6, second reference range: 24.7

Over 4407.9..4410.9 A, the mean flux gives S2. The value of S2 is 30.5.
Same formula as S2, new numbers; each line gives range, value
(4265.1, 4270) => 15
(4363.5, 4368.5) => 21.1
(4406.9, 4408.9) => 30.4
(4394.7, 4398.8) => 28.9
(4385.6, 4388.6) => 27.1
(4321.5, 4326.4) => 17.3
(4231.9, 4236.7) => 15.9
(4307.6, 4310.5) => 16.9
